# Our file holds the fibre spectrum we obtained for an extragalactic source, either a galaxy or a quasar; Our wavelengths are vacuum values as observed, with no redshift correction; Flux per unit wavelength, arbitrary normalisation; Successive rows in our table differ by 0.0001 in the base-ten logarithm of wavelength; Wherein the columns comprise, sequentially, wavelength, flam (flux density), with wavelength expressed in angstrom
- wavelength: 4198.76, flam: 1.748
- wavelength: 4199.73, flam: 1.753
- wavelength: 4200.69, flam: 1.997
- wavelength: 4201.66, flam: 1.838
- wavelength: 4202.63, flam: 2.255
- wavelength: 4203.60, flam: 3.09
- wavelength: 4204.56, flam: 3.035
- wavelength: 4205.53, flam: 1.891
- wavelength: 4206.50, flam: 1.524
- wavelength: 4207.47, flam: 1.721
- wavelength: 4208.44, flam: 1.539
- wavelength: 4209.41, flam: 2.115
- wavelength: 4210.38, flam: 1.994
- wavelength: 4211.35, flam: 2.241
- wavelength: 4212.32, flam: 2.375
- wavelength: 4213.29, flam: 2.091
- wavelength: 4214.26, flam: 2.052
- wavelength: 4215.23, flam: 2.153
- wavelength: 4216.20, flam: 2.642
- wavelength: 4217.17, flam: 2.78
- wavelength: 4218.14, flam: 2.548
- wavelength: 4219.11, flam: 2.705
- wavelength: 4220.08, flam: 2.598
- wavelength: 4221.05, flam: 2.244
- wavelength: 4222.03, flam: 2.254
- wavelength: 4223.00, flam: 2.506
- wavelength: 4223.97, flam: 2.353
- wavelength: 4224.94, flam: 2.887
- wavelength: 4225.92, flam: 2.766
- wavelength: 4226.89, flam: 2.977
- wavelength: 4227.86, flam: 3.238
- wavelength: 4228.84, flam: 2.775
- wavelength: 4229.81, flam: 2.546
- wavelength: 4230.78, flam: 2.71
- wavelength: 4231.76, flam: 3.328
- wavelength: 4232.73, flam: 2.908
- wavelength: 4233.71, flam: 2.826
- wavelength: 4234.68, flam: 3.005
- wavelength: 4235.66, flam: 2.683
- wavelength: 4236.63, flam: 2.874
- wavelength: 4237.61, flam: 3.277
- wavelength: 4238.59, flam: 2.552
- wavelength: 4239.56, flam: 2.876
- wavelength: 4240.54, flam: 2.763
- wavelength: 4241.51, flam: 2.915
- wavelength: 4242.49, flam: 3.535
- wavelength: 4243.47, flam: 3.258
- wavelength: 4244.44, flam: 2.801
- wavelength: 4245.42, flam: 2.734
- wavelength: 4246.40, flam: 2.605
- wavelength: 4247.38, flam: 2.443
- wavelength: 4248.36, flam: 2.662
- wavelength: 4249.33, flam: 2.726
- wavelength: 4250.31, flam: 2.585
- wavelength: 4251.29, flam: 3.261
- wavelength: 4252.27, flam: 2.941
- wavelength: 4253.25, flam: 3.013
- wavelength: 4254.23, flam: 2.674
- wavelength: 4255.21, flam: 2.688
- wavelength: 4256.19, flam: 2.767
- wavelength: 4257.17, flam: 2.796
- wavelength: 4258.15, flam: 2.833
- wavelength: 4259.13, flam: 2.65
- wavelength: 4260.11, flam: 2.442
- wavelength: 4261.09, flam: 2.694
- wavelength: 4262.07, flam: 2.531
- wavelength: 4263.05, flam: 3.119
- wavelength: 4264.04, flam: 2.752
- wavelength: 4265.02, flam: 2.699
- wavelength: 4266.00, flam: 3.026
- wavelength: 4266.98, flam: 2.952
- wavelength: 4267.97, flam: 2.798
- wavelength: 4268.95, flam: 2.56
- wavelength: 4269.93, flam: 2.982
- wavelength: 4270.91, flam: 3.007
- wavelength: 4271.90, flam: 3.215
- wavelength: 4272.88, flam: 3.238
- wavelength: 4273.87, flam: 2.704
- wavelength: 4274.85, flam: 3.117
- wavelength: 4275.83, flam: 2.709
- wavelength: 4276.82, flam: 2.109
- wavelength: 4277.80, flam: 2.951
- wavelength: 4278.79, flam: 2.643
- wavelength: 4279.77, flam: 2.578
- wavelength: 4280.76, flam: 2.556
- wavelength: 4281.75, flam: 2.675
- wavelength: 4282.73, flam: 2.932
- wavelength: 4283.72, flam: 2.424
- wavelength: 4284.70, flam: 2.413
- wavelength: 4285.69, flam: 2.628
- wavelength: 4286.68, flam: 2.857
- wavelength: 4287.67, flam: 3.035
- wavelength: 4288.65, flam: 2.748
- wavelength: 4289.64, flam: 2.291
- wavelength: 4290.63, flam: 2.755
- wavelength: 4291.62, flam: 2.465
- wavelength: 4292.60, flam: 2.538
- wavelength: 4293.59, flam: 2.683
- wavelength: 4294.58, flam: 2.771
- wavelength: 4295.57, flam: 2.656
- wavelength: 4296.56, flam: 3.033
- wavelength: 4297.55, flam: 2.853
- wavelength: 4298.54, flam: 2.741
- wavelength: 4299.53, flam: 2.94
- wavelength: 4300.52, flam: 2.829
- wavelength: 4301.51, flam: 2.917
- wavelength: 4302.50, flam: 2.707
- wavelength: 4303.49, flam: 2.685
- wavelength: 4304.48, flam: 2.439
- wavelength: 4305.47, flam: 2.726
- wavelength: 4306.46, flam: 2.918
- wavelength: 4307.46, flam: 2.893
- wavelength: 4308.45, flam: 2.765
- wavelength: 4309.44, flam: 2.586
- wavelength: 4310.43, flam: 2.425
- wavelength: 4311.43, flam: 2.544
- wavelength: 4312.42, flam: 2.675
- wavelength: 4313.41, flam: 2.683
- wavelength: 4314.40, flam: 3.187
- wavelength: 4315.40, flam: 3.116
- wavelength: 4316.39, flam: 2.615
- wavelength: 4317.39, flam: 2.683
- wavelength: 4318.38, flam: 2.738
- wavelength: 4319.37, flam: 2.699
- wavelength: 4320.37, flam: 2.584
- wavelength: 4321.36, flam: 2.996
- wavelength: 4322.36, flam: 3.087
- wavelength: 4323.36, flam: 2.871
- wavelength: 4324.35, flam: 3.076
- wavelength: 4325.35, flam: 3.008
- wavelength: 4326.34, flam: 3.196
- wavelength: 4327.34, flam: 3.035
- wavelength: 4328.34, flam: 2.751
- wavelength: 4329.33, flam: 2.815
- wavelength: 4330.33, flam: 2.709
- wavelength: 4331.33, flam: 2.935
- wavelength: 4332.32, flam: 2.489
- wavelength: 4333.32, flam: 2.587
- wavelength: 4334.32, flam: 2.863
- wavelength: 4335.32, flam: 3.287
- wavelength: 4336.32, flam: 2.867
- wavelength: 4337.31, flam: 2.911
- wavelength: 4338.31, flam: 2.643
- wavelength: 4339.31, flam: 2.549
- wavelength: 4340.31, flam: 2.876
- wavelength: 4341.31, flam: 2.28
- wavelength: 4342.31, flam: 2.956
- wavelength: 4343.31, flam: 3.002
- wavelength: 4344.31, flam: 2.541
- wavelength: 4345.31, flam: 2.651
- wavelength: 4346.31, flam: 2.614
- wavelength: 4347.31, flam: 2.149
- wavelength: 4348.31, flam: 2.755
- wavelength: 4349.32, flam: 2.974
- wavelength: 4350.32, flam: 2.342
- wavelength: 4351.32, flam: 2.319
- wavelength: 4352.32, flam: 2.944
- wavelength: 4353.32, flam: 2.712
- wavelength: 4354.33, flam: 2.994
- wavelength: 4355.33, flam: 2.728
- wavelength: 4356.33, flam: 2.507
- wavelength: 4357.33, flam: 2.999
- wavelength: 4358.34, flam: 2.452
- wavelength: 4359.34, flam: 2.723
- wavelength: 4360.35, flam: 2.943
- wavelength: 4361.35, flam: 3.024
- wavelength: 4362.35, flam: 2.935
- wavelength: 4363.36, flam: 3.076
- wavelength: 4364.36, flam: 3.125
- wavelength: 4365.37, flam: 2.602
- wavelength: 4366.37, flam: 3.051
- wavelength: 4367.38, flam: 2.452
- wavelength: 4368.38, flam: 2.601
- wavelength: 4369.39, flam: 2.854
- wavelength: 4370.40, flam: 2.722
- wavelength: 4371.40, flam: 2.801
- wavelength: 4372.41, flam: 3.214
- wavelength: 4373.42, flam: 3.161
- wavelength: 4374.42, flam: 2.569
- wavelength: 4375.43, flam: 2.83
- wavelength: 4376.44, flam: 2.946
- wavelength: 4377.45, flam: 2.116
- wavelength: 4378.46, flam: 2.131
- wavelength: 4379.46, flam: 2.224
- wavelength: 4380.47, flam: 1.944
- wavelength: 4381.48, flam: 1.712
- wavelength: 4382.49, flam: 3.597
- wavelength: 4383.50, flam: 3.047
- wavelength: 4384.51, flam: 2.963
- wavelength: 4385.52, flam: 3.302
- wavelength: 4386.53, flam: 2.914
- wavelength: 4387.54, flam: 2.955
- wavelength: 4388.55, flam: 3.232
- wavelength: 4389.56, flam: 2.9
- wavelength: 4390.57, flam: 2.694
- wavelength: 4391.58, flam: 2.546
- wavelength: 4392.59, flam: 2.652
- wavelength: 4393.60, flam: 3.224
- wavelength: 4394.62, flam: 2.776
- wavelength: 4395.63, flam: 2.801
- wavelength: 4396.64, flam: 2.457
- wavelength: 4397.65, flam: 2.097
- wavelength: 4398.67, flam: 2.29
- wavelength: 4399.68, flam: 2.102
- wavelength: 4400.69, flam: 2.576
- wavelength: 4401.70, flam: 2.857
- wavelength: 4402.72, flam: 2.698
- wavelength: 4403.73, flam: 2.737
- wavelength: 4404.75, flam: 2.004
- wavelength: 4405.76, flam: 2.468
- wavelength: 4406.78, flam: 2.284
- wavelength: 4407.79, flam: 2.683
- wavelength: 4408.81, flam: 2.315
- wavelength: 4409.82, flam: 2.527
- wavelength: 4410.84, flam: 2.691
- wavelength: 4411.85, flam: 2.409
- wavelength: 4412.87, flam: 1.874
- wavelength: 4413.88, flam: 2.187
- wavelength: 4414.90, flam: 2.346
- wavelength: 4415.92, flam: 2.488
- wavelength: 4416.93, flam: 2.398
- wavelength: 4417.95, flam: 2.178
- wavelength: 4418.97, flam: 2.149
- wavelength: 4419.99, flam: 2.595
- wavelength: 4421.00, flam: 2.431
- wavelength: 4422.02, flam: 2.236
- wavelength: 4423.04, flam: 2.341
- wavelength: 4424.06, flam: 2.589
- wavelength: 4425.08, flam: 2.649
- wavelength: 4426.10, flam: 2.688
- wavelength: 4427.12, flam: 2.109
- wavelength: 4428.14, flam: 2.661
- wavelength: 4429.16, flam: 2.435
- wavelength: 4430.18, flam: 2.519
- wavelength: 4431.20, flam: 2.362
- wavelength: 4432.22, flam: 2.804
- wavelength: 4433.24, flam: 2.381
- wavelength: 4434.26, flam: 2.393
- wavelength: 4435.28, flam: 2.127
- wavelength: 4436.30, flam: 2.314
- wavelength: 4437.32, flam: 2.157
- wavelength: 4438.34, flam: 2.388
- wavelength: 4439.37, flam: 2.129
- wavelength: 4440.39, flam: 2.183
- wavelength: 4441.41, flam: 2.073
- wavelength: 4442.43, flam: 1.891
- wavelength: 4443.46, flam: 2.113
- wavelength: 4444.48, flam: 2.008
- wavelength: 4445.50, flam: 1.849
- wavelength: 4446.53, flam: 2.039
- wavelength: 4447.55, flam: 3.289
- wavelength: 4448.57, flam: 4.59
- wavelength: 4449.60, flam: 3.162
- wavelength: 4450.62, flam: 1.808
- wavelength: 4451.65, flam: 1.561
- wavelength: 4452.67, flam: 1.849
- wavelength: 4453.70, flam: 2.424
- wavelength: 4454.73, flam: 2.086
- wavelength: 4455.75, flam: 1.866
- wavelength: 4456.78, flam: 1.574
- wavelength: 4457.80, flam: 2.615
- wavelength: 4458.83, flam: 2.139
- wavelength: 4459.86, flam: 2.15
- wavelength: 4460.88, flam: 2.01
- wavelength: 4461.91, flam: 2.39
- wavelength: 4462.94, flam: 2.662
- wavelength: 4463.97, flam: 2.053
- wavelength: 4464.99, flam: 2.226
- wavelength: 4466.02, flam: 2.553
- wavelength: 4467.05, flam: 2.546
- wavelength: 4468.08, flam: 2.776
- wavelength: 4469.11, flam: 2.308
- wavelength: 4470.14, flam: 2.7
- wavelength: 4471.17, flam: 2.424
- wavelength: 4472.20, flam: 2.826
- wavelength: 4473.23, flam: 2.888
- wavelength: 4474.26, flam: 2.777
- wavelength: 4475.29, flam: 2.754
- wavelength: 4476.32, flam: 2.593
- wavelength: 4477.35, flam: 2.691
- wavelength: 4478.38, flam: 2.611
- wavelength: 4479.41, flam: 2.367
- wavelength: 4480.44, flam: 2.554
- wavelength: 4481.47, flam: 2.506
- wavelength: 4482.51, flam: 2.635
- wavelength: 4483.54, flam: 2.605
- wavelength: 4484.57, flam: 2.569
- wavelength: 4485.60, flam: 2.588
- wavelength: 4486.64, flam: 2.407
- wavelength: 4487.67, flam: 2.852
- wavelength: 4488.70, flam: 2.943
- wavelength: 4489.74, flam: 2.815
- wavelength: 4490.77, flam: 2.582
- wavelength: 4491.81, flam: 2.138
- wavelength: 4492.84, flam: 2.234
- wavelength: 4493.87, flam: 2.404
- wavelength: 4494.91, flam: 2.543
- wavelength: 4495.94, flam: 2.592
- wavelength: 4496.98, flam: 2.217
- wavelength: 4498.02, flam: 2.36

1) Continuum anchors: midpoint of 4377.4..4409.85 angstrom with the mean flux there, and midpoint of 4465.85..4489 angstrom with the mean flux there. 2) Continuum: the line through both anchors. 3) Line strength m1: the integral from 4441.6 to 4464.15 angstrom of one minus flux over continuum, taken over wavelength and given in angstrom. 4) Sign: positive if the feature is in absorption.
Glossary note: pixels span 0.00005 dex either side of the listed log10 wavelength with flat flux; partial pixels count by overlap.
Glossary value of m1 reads 3.0 angstrom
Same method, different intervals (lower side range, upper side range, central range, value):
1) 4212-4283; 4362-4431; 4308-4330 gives -1.2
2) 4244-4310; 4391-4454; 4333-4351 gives -0.7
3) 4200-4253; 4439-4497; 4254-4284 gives -2.4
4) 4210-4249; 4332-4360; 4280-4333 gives -1.2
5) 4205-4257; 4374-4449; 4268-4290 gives -1.3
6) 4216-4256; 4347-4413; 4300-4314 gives 0.2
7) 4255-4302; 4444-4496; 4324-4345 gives -1.2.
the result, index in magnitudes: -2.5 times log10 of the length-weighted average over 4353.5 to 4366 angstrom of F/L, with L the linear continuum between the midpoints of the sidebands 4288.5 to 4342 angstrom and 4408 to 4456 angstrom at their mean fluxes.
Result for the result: -0.09 mag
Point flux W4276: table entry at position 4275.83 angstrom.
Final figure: 2.709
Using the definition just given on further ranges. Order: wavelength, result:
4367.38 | 2.452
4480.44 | 2.554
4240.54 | 2.763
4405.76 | 2.468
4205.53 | 1.891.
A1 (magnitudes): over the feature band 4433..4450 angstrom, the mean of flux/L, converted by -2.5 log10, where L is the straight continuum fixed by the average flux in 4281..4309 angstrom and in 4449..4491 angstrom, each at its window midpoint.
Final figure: 0.04 mag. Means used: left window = 2.72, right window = 2.45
